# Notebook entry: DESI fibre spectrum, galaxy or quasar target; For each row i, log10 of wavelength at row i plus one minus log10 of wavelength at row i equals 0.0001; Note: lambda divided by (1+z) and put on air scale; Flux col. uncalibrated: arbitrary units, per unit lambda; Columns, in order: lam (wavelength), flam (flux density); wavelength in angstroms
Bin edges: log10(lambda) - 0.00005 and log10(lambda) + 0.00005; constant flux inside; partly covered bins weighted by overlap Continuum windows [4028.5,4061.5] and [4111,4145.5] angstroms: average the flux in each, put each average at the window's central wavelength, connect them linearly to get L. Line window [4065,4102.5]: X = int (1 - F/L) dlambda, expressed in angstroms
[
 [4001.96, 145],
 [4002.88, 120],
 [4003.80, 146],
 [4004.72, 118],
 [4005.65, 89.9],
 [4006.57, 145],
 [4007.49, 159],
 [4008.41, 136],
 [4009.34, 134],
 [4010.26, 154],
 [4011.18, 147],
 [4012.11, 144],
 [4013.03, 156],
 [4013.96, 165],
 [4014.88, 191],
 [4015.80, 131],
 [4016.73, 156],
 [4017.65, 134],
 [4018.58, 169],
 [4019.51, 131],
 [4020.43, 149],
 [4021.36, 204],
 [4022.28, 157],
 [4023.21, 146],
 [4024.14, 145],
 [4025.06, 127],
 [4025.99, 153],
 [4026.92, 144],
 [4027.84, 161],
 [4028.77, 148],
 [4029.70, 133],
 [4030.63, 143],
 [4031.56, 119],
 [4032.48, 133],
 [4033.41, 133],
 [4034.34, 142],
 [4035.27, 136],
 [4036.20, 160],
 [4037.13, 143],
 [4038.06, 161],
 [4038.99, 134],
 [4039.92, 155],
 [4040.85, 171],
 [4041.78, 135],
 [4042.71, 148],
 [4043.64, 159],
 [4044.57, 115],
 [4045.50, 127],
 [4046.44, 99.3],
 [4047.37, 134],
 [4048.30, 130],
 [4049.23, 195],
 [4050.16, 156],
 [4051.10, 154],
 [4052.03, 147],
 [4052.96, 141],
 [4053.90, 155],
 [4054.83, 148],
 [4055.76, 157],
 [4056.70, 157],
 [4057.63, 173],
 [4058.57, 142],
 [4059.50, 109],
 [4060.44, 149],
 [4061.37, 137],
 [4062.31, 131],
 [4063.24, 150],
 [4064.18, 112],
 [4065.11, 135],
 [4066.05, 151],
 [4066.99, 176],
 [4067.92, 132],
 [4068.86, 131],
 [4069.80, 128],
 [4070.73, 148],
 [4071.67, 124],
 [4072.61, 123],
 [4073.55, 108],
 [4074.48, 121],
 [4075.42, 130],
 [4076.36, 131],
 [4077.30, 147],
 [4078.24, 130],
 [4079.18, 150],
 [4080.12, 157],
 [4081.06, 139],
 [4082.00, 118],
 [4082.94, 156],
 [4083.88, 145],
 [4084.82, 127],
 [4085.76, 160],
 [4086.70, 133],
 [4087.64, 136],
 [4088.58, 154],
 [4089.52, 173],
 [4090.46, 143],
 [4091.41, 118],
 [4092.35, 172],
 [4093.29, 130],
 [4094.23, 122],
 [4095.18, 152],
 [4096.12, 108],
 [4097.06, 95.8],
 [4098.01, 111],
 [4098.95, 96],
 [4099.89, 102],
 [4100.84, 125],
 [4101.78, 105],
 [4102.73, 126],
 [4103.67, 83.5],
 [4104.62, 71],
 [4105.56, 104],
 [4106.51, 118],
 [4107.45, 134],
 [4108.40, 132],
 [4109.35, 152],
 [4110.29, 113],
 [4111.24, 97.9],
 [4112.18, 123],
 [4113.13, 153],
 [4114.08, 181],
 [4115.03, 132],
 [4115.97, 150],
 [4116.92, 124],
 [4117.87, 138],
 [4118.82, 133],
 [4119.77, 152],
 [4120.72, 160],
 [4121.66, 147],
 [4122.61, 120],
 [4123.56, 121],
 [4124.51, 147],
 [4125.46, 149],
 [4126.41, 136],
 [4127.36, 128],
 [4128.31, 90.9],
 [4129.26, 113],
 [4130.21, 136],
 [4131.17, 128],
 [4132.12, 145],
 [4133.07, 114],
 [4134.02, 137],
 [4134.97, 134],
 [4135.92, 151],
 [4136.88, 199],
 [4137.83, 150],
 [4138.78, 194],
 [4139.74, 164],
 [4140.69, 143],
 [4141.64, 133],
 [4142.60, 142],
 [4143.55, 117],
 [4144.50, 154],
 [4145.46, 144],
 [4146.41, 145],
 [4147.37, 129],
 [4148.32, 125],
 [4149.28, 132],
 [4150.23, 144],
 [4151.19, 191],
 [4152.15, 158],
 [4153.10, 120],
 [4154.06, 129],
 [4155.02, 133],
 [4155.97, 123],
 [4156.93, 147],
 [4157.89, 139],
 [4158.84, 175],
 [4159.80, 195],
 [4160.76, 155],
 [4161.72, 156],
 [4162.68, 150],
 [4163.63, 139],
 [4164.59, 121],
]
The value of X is 2.30 angstroms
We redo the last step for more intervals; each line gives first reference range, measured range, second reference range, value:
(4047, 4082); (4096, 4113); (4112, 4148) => 3.52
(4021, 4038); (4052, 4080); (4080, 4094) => 1.00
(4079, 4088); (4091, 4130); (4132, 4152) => 4.95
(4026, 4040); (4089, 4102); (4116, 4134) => 1.00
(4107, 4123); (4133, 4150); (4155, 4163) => 0.21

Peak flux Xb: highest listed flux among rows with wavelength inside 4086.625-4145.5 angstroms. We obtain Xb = 199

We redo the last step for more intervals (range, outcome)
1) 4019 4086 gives 204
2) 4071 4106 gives 173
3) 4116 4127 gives 160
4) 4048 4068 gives 195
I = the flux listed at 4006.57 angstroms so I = 145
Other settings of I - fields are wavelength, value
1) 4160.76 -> 155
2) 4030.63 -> 143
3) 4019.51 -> 131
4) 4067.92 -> 132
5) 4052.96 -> 141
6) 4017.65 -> 134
